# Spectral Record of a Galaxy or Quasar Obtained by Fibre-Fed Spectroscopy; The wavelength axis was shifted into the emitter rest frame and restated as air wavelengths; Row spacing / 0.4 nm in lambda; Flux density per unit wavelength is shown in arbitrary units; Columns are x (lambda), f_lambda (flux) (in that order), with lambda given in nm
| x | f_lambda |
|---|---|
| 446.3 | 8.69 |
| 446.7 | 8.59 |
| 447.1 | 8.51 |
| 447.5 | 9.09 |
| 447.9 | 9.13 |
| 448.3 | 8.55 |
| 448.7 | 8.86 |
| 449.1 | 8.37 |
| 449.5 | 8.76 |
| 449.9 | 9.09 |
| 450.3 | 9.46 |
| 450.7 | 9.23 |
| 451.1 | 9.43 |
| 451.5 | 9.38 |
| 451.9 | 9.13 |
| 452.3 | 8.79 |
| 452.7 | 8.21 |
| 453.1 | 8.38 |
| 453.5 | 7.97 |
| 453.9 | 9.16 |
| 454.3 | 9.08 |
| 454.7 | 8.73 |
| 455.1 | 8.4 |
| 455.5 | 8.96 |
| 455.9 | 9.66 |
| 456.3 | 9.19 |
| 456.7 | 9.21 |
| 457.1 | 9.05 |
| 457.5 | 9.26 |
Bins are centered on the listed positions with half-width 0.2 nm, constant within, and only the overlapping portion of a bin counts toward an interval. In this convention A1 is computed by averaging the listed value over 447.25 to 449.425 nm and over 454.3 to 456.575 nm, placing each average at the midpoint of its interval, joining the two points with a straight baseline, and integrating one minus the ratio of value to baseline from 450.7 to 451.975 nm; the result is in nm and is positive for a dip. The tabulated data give -0.06 nm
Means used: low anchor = 8.79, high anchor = 9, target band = 9.32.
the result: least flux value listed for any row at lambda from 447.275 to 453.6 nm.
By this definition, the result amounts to 7.97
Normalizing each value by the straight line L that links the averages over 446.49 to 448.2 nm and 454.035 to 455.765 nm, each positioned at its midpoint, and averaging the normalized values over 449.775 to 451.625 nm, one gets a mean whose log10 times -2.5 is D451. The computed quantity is -0.06 mag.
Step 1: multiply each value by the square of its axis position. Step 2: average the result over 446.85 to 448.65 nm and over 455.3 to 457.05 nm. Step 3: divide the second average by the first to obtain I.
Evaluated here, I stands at 1.1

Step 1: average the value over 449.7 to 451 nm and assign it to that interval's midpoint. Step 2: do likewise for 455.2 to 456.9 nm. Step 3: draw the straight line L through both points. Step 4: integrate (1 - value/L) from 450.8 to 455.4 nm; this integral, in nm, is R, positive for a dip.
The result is 0.22 nm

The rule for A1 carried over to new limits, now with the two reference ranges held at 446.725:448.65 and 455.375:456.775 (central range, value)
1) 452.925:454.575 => 0.088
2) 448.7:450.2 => 0.017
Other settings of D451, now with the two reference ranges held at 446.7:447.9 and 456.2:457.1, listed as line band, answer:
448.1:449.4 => 0.033 mag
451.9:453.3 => 0.057 mag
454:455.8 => 0.029 mag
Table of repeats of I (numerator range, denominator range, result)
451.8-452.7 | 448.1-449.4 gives 1.04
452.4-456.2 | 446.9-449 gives 1.02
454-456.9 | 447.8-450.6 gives 1.04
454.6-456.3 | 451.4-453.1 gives 1.04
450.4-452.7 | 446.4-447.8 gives 1.06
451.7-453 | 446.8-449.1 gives 1.01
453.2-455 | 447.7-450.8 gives 1.00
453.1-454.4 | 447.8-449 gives 1.01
